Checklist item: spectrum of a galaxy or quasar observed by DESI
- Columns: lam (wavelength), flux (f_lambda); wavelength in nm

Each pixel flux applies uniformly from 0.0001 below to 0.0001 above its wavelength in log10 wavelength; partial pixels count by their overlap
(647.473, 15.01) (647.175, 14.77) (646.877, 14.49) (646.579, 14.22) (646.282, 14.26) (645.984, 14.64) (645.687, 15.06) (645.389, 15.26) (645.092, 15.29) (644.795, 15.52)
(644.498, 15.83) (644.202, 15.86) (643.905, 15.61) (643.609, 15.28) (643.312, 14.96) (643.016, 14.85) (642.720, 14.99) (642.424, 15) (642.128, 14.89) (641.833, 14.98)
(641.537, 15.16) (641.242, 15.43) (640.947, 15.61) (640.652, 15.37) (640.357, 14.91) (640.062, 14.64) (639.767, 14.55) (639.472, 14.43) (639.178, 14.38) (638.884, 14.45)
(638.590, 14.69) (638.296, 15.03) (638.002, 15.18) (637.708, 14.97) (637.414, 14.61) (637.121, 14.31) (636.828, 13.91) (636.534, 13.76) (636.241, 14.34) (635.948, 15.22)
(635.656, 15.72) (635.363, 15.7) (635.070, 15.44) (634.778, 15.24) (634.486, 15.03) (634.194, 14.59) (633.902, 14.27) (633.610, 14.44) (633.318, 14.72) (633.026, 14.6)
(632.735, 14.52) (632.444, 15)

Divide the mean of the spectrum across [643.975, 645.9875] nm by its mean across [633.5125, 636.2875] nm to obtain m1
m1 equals 1.0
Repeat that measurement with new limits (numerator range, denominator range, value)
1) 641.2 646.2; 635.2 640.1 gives 1.03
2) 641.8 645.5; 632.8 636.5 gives 1.02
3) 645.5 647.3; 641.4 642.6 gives 0.97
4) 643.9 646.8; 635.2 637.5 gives 1.03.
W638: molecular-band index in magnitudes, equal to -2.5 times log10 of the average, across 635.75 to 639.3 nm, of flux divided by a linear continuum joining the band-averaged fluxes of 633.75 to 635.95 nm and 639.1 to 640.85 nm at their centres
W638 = 0.03 mag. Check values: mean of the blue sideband 15.1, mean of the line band 14.6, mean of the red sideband 14.7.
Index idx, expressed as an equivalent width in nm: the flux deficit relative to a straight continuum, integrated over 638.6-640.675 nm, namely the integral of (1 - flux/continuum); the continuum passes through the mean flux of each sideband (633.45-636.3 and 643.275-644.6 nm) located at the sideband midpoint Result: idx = 0.09 nm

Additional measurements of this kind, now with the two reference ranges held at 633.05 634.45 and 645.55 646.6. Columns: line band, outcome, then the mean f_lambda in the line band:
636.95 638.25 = -0.02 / 14.8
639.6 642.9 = -0.11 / 15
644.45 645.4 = -0.06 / 15.5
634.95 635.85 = -0.07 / 15.6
